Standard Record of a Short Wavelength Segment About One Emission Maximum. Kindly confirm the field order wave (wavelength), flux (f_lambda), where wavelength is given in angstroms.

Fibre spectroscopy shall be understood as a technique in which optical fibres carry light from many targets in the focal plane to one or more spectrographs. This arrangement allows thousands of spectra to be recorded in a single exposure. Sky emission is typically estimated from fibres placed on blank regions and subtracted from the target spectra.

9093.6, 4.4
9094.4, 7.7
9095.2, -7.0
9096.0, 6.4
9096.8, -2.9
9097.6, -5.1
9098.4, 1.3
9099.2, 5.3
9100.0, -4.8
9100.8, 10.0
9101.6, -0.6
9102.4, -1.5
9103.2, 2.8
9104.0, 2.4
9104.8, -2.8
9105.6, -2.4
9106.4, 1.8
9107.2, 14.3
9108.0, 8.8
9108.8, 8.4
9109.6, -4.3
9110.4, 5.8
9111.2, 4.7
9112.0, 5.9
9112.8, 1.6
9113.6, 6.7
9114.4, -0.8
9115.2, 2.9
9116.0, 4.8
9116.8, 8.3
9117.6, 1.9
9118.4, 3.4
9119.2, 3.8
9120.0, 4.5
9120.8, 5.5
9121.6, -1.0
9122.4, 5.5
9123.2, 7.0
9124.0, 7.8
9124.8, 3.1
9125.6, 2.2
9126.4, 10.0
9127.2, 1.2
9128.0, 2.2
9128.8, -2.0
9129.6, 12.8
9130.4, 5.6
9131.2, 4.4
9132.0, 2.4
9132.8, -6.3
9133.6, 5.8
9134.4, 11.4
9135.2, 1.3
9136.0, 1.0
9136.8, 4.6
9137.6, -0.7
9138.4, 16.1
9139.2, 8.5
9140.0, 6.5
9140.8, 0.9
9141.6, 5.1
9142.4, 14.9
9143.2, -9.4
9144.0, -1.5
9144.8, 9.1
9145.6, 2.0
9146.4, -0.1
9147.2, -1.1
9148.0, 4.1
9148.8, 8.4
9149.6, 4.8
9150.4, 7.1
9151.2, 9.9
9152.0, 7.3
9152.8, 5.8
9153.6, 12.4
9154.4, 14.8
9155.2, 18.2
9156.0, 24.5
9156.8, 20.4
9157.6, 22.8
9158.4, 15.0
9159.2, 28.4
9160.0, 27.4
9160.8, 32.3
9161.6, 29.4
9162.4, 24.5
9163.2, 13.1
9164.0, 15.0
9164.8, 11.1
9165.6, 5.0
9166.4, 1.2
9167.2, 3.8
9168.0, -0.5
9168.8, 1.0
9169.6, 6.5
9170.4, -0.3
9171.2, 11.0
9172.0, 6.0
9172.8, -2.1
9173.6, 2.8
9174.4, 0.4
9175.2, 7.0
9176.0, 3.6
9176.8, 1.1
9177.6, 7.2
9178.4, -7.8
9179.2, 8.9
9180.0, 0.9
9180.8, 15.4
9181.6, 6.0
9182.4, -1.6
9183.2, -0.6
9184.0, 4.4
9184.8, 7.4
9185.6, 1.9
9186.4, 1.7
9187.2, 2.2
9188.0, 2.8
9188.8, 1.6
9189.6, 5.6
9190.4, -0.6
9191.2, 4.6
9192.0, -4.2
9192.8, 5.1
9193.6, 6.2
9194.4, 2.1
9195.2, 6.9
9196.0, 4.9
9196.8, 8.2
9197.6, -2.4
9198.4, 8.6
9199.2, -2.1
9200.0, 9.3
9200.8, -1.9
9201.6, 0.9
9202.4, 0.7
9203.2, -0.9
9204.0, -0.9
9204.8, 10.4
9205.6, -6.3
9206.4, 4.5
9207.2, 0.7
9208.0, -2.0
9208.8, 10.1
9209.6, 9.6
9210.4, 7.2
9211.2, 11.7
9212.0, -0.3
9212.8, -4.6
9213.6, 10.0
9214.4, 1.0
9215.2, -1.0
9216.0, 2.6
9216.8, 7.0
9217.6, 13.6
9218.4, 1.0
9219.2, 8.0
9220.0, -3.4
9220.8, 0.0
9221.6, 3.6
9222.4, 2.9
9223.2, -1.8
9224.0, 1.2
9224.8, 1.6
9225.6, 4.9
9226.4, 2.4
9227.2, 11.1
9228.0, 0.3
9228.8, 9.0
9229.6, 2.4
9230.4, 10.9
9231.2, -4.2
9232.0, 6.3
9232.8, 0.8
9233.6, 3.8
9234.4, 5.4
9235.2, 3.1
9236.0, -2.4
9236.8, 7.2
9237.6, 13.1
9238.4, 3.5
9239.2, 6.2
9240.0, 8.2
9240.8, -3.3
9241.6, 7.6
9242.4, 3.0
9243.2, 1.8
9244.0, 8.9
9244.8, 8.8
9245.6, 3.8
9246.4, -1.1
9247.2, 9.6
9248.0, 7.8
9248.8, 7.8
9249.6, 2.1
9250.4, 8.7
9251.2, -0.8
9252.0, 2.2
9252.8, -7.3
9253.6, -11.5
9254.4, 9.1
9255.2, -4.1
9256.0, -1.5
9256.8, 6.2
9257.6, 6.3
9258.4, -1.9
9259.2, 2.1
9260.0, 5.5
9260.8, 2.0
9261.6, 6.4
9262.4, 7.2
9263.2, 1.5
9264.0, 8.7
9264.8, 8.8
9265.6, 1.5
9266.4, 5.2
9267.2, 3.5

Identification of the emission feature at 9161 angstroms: [O III] 5007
